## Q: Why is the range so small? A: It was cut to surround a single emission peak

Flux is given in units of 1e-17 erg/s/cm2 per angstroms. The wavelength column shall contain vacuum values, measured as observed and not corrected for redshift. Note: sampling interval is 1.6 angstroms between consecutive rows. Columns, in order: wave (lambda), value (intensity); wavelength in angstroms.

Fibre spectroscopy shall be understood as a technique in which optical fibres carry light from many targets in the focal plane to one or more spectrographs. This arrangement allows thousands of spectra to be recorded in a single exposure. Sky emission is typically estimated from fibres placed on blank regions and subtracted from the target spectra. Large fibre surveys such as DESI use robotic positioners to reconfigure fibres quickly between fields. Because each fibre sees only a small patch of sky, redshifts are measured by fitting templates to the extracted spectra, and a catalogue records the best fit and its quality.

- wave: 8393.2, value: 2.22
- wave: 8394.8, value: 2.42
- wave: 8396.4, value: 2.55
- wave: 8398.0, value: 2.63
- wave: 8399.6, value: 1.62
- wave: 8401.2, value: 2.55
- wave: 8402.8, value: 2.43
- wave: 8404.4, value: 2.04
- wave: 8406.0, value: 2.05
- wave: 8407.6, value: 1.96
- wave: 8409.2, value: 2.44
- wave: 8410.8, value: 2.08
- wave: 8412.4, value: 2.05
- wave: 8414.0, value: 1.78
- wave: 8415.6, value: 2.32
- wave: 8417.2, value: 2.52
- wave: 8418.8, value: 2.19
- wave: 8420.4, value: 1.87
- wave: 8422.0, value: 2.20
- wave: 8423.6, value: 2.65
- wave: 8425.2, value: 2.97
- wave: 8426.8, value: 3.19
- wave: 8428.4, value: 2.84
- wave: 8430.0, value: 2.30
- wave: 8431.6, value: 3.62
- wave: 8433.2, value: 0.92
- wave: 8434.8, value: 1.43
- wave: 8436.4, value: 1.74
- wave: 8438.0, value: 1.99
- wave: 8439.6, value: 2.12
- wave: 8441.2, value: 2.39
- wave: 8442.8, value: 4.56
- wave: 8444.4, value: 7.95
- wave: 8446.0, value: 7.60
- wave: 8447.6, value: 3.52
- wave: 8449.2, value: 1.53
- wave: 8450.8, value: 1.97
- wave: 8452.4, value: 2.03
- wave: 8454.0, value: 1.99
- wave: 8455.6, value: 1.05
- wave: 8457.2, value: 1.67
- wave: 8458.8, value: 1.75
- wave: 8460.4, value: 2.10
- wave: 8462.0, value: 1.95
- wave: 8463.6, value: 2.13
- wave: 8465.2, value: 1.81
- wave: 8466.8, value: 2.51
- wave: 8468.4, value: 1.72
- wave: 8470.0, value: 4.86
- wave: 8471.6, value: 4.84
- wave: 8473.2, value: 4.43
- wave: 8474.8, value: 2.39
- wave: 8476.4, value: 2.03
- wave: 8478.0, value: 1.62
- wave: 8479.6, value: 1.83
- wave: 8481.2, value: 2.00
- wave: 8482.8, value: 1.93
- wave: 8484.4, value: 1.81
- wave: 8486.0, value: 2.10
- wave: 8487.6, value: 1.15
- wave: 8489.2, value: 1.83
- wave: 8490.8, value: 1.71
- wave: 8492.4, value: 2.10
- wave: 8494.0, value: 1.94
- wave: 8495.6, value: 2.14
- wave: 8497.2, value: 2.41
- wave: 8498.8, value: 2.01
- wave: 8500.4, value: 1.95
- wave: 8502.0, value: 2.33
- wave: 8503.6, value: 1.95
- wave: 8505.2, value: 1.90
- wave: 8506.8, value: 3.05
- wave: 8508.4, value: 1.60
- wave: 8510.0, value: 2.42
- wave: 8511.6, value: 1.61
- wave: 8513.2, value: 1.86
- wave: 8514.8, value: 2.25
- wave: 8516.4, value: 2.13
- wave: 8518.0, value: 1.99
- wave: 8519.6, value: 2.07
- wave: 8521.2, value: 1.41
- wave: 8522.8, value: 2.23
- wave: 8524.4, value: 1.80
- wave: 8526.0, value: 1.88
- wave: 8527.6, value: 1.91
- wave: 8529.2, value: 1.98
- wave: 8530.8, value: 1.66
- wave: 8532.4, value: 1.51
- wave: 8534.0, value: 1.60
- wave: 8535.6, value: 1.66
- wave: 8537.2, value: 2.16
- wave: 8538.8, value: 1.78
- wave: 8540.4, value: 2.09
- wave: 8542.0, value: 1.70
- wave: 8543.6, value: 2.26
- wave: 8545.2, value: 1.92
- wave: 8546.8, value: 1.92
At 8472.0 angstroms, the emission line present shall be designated [N II]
